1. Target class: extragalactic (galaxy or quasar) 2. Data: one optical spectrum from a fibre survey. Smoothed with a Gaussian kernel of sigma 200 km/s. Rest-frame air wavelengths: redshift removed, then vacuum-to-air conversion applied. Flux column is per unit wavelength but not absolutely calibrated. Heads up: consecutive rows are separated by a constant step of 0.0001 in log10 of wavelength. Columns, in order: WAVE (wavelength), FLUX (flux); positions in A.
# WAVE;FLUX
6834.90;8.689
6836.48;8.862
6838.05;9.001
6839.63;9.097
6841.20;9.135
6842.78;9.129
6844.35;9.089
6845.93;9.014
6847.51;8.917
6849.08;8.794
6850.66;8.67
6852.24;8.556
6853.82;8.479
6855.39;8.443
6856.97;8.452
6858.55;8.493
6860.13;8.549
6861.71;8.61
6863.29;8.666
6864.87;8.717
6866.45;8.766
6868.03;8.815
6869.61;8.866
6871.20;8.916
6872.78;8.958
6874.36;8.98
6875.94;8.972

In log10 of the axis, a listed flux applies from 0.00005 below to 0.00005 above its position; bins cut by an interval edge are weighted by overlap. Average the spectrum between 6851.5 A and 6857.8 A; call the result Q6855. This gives 8.49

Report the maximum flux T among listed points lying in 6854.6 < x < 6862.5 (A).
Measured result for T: 8.61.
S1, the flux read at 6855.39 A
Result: 8.443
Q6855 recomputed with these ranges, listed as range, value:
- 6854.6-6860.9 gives 8.49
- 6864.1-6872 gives 8.81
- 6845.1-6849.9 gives 8.9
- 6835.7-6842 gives 9.02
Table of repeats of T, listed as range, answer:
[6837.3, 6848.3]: 9.135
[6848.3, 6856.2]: 8.794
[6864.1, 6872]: 8.916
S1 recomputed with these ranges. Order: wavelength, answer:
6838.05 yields 9.001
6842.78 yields 9.129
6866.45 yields 8.766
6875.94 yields 8.972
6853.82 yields 8.479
